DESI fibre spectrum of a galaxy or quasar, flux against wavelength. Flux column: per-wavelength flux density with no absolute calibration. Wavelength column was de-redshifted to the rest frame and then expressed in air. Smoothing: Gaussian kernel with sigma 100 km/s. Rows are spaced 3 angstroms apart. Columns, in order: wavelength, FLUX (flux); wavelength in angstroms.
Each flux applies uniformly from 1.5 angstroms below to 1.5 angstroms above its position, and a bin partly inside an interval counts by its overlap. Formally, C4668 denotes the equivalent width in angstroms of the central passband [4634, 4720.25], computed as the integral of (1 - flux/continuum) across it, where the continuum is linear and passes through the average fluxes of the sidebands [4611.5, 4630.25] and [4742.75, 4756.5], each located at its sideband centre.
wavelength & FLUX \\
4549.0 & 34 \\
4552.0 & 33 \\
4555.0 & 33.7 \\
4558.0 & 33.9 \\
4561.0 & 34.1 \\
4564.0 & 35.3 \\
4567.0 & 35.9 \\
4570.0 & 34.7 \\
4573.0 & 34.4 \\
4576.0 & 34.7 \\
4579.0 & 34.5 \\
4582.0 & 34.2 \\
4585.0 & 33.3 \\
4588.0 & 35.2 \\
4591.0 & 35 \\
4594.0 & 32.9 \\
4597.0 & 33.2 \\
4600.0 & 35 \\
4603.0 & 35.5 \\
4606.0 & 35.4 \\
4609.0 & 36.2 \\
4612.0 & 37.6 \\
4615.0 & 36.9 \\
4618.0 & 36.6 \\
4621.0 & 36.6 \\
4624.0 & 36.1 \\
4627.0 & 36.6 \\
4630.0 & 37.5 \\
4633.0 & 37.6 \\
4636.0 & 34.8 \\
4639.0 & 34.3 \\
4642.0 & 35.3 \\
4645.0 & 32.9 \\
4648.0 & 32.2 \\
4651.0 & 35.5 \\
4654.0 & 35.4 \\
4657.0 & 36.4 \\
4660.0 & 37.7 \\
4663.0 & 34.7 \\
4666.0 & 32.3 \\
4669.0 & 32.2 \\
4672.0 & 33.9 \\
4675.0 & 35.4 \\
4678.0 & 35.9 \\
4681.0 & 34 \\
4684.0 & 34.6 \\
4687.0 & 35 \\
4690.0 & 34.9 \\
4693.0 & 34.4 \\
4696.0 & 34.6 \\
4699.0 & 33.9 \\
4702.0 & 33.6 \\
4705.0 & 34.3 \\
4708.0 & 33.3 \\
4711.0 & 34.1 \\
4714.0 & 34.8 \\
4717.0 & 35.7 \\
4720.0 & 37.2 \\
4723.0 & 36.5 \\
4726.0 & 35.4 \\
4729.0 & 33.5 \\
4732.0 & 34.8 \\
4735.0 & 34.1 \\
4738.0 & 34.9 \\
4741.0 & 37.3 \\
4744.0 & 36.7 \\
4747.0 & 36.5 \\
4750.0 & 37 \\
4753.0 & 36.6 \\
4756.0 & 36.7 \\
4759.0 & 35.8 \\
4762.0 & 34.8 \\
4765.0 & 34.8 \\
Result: 5.1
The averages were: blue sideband 36.8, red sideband 36.7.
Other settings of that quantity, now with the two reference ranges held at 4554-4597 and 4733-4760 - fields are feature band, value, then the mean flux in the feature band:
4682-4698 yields 0.4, 34.7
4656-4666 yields -0.1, 35.7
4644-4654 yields 0.4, 33.8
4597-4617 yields -0.7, 35.9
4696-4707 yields 0.5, 34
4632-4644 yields -0.1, 35.3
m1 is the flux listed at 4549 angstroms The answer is 34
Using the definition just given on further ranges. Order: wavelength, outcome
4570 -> 34.7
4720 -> 37.2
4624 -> 36.1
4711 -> 34.1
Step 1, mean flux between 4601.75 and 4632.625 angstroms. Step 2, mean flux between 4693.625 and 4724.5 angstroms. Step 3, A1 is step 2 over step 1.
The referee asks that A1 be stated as 1.0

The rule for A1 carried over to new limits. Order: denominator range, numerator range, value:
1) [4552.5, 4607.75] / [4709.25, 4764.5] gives 1.03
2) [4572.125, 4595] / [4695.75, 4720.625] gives 1.01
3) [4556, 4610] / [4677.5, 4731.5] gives 1.00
